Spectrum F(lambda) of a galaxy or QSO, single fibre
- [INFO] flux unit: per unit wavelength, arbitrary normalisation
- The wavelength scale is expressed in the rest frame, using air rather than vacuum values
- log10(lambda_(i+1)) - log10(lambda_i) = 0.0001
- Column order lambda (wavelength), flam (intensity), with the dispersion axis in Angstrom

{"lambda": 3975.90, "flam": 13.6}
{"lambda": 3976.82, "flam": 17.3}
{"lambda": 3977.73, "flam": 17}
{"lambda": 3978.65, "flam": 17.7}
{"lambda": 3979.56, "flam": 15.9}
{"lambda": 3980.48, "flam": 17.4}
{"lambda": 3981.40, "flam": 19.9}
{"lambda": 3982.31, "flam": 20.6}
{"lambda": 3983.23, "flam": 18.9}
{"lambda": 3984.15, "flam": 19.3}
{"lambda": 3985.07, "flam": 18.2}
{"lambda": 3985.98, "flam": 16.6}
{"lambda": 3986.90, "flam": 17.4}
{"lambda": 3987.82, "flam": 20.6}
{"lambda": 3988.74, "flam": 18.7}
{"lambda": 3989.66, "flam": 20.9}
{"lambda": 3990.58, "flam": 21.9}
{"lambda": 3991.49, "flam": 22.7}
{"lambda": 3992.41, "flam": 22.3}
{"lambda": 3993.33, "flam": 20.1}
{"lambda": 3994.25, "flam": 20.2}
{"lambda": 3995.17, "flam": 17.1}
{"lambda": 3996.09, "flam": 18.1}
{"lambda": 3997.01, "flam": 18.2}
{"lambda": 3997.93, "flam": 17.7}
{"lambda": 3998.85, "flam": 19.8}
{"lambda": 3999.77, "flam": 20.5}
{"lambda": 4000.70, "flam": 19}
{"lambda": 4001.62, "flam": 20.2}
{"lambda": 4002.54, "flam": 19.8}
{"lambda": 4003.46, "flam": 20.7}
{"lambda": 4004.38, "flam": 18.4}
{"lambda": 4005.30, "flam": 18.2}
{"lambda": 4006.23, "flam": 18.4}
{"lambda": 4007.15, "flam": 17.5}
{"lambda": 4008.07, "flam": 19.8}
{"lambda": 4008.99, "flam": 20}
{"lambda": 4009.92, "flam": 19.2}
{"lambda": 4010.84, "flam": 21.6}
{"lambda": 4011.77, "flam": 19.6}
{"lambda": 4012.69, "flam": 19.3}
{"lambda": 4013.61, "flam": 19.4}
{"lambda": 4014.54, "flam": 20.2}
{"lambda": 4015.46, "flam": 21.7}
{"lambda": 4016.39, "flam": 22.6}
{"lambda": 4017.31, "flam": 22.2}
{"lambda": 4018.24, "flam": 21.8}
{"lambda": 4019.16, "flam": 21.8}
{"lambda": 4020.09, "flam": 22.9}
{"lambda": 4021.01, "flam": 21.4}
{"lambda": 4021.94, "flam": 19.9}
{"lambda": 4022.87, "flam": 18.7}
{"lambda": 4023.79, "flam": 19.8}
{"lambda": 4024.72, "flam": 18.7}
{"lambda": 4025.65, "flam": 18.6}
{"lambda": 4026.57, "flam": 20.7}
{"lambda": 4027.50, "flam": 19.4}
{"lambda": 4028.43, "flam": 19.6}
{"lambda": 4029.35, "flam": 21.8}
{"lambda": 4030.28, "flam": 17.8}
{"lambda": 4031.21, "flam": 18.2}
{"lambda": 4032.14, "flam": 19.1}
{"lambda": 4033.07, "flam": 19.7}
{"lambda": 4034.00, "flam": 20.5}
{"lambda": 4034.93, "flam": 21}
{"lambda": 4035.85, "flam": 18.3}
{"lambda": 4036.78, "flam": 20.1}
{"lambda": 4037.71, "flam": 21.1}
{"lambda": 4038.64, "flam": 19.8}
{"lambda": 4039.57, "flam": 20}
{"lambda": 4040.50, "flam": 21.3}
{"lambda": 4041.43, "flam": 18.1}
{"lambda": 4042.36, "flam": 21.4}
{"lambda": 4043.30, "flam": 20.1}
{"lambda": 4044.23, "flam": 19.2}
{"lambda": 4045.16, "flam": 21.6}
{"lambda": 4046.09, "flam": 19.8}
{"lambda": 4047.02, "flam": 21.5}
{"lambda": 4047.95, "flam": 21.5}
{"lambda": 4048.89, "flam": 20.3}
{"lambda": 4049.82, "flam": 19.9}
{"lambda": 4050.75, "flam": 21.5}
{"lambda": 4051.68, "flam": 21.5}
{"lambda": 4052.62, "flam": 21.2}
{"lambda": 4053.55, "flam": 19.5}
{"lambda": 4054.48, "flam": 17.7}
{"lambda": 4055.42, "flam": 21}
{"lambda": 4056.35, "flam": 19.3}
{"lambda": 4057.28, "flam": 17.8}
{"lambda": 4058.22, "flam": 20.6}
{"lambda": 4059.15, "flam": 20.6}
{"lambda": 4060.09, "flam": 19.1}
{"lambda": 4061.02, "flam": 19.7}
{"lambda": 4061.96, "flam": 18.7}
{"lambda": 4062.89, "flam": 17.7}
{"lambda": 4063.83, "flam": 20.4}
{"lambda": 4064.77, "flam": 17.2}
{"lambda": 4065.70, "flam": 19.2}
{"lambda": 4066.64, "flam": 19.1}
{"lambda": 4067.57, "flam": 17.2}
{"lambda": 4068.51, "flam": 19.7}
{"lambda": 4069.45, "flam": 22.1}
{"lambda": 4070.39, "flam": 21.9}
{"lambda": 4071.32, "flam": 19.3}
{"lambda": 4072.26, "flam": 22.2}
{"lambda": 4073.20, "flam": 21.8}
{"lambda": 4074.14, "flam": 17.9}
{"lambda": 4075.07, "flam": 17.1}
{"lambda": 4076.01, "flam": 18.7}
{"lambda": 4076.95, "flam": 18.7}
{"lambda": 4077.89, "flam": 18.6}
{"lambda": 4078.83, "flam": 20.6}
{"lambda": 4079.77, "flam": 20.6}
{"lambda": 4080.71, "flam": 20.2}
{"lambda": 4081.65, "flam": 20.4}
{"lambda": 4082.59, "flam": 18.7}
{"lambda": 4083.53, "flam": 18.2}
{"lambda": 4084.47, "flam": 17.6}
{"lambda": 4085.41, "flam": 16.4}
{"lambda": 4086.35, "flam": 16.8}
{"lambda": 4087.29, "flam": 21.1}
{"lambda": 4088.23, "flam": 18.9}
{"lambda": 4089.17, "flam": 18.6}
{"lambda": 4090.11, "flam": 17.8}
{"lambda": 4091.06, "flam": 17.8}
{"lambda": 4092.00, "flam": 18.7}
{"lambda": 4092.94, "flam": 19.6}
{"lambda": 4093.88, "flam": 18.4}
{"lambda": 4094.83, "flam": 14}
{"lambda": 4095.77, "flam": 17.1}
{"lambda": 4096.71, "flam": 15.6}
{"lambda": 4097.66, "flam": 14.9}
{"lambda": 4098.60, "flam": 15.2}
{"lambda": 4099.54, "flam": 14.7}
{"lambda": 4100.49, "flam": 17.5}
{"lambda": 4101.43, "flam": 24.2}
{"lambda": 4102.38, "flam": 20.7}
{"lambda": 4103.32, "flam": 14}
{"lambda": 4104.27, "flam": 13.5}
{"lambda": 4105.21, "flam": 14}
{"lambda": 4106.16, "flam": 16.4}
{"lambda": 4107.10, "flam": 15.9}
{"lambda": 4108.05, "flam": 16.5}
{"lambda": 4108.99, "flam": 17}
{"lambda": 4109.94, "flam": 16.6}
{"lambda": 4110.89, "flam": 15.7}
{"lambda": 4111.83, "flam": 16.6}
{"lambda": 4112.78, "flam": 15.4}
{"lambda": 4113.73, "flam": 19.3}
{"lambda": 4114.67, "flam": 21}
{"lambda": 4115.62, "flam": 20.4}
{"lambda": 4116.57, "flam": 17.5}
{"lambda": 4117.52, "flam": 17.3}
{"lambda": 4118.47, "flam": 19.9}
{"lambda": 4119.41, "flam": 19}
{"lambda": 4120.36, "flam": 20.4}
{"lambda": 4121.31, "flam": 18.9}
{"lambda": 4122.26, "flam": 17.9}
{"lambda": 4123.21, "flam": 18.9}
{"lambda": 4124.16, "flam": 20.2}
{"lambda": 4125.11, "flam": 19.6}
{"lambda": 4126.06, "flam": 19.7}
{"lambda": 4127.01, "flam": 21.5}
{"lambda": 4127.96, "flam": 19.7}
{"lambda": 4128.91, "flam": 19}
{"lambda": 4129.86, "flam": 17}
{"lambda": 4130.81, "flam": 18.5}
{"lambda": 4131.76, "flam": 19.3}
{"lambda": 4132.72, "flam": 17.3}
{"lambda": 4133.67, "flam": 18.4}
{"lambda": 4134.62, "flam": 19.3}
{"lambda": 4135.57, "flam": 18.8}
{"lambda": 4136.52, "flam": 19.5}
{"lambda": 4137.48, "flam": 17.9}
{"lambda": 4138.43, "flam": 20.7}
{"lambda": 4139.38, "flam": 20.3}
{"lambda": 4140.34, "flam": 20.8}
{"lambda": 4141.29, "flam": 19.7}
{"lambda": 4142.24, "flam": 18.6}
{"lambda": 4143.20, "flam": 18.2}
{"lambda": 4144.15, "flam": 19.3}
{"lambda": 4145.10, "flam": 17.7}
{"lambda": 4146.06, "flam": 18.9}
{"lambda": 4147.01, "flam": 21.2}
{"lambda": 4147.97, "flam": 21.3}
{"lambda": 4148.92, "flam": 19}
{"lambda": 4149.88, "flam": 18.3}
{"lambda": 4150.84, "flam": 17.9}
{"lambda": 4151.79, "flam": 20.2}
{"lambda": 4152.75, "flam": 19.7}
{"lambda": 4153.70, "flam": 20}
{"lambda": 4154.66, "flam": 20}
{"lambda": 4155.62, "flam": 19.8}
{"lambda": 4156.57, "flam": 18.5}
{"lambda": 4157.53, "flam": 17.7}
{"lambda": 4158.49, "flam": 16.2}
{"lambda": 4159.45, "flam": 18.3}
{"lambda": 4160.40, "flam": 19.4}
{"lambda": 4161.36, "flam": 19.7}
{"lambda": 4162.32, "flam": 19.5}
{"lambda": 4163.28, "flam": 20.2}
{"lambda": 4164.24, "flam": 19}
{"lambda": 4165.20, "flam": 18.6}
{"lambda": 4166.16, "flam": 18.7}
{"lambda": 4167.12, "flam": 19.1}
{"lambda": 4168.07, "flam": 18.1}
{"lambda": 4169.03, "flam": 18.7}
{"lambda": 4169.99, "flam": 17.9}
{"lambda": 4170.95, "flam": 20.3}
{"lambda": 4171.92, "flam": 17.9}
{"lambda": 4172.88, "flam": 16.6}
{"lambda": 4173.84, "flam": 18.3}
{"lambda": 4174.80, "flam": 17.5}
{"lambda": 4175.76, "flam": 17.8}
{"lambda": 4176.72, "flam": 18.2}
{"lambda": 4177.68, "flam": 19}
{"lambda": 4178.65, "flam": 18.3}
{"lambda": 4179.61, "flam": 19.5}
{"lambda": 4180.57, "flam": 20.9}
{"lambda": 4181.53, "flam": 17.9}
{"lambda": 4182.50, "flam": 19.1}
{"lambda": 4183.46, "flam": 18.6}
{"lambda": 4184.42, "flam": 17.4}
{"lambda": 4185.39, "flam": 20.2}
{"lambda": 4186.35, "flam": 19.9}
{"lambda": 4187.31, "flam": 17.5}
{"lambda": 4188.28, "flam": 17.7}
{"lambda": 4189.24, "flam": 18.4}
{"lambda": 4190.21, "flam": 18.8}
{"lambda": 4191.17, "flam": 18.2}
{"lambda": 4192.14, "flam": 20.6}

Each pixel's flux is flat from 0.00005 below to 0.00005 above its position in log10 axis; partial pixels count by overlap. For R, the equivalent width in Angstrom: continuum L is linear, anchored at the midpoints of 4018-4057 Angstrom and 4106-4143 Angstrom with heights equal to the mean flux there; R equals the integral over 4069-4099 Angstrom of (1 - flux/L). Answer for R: 1.2 Angstrom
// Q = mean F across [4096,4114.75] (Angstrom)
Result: 16.7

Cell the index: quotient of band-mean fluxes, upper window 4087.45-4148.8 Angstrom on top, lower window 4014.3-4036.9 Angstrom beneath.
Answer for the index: 0.9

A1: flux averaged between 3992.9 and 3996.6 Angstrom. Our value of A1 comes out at 18.9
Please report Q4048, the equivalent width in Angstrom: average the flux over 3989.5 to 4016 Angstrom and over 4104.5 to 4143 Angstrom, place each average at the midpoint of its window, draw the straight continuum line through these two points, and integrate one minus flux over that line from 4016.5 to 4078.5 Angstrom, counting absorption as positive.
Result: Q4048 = -2.1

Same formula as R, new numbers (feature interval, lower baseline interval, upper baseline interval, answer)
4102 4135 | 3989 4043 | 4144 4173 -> 2.1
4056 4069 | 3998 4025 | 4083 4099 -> -0.4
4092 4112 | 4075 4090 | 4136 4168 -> 2.4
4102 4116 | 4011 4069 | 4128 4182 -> 1.8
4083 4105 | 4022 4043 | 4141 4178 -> 2.2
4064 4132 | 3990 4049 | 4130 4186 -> 3.6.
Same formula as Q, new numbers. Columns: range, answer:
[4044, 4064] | 20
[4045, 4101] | 19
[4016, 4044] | 20.2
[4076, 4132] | 18.1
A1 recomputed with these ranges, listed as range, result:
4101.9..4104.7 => 16.1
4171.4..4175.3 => 17.6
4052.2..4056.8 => 19.7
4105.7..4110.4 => 16.5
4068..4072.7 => 21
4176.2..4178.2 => 18.5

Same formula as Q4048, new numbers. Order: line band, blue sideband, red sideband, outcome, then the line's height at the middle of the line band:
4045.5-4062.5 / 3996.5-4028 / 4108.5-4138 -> -0.5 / 19.4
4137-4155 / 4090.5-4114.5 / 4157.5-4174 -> -1.4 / 18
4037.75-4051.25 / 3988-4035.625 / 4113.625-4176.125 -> -0.5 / 19.7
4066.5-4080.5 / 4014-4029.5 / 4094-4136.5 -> -0.5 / 19.1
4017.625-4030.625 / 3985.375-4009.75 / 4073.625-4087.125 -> -0.7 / 19.2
